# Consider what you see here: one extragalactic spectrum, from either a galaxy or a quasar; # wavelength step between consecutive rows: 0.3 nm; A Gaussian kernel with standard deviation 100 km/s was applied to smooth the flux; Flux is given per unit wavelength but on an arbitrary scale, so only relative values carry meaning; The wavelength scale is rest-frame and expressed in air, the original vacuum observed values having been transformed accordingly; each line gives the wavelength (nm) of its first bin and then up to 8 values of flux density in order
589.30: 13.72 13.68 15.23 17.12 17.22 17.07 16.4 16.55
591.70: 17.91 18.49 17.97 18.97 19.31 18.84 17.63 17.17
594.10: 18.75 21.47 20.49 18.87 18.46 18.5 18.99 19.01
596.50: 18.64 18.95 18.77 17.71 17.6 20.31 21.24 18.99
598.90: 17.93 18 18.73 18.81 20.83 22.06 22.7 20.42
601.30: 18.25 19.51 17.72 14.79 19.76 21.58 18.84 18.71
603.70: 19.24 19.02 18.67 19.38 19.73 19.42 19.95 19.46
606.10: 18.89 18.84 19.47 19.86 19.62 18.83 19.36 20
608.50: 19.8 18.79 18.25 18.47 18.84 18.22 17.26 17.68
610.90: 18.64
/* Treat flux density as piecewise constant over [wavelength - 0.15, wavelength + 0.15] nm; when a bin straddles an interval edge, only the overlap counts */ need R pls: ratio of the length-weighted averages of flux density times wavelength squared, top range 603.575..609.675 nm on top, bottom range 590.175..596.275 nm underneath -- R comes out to 1.1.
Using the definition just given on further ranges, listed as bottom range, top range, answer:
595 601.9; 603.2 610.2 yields 1.02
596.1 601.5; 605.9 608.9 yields 1.03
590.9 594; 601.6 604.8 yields 1.09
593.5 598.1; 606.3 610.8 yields 1.04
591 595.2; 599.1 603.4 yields 1.08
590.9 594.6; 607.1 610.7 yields 1.08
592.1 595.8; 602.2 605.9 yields 1.06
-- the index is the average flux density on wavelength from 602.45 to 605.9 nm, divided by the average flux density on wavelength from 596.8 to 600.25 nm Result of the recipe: 1.0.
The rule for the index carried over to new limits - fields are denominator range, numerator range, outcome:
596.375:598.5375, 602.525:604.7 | 1.02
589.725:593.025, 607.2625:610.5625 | 1.08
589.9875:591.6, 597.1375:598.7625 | 1.14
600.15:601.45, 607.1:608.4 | 0.93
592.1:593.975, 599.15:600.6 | 1.09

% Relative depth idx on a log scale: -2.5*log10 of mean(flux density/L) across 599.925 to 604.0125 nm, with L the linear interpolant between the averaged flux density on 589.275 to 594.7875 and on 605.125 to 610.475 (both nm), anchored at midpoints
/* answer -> -0.06 mag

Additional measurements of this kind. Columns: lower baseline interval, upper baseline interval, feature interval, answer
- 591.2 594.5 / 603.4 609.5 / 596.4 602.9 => -0.02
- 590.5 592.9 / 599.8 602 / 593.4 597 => -0.02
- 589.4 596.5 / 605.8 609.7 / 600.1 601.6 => -0.12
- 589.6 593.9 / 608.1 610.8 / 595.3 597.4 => -0.06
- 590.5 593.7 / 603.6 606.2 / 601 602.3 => 0.06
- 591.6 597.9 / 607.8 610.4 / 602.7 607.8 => -0.03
